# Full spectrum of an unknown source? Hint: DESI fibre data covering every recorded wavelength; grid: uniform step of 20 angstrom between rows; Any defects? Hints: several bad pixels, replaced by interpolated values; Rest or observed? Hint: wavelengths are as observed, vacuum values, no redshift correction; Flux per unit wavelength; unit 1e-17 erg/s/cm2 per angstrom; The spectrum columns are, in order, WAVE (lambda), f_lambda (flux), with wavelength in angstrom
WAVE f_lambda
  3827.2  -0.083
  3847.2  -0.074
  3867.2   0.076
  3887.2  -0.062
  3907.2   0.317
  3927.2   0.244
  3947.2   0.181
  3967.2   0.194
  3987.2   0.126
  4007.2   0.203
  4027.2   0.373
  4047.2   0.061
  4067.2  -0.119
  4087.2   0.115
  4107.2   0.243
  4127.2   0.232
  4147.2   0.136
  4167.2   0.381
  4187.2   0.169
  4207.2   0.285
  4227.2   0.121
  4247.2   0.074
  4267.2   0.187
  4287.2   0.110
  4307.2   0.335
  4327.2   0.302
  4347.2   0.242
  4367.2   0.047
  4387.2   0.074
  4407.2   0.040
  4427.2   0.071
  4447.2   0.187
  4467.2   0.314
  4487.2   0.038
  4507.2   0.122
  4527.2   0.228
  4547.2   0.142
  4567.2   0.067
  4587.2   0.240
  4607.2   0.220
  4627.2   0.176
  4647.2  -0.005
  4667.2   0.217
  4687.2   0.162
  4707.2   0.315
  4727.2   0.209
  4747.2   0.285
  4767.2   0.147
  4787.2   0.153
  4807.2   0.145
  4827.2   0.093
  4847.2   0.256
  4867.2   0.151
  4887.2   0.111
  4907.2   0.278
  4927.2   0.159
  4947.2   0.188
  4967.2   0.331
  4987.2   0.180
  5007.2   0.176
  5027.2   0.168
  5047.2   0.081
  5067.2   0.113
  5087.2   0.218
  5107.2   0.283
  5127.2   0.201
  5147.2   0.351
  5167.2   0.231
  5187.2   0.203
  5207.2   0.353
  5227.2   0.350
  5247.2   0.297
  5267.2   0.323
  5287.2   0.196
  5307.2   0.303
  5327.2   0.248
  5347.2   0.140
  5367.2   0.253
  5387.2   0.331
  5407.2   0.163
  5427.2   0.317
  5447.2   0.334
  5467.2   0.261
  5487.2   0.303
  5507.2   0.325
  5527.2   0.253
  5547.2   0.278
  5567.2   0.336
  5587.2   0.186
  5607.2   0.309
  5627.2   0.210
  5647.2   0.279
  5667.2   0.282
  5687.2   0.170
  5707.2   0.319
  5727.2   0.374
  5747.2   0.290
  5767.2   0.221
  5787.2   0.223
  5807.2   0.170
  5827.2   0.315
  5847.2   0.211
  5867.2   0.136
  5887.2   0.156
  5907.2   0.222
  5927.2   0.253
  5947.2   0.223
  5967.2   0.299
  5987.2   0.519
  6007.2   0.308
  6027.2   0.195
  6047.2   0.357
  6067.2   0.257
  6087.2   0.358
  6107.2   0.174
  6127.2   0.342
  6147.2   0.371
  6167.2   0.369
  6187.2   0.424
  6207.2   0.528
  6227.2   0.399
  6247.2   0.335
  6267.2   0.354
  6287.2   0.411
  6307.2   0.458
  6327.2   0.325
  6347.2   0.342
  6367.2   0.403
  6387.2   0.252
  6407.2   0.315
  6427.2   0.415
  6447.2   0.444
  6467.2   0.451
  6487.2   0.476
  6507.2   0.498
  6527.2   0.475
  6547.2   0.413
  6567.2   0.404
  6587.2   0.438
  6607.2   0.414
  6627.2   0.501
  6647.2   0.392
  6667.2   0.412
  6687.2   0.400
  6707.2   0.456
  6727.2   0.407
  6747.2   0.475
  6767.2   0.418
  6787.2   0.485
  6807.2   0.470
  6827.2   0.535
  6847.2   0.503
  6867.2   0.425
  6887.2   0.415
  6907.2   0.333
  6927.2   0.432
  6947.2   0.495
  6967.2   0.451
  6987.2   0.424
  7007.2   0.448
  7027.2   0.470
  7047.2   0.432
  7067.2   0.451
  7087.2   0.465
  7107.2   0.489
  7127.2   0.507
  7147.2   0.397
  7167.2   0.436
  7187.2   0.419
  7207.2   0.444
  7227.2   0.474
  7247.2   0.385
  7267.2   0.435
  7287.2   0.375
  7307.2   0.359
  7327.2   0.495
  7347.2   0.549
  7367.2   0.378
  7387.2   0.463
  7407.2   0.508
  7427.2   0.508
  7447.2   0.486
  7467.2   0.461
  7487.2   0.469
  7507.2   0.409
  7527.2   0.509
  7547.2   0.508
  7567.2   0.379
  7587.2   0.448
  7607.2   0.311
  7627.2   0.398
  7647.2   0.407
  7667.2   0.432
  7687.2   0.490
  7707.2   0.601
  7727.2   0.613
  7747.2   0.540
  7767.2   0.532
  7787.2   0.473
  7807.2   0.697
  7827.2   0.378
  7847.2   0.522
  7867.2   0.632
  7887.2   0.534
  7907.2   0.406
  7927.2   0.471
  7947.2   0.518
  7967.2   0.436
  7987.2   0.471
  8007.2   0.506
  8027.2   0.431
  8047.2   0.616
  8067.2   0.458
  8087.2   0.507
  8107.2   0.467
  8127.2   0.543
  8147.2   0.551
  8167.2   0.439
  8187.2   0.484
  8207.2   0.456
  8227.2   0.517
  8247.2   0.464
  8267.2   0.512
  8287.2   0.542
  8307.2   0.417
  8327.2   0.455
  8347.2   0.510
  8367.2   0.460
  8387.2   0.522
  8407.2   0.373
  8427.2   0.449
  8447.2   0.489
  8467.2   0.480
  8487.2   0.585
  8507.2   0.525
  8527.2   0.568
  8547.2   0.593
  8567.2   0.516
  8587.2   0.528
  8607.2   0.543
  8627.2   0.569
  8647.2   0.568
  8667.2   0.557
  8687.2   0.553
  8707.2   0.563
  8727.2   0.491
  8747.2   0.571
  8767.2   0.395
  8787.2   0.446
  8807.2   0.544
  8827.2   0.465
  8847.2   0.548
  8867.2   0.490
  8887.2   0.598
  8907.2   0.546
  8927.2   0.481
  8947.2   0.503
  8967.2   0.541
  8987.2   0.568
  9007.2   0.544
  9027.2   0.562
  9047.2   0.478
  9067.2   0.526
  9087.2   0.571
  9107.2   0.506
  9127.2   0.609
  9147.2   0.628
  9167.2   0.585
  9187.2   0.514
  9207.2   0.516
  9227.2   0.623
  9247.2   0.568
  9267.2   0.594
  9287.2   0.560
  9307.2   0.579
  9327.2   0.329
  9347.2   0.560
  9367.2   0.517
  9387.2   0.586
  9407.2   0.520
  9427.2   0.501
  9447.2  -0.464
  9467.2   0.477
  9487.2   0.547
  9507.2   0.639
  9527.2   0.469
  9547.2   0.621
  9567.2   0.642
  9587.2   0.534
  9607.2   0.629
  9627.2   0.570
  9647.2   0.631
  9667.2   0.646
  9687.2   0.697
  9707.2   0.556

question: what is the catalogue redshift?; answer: 0.606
